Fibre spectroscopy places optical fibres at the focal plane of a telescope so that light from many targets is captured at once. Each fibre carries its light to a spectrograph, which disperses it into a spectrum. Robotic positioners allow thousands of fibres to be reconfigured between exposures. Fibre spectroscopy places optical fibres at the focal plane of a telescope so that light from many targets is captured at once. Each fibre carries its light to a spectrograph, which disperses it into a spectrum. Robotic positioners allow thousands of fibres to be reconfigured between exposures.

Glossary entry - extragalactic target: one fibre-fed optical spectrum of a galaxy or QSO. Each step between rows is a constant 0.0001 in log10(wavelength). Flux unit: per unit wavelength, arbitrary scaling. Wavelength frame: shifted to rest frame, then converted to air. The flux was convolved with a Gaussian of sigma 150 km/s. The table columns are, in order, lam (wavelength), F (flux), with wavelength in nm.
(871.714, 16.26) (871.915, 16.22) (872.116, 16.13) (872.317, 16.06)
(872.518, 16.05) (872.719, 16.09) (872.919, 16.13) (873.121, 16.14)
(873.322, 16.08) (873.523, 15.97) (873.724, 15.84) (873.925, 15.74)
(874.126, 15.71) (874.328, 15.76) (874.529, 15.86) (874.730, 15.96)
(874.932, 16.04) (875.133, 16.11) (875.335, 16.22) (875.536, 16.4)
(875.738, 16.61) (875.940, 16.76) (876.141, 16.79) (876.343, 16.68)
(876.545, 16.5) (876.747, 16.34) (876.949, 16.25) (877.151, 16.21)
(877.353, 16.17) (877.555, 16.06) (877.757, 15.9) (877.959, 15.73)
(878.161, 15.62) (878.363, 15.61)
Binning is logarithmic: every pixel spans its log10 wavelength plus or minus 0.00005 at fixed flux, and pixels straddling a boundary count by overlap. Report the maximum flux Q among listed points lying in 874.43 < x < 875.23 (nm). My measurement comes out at 16.11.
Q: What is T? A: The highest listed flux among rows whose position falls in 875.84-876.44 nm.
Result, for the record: 16.79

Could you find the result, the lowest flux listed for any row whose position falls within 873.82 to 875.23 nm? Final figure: 15.71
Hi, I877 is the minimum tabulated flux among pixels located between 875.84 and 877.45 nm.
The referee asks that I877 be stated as 16.17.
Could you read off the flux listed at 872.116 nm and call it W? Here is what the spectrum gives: 16.13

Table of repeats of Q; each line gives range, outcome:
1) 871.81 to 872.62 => 16.22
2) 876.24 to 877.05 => 16.68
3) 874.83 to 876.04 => 16.76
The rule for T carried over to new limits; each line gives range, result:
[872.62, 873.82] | 16.14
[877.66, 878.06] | 15.9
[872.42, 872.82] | 16.09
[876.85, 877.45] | 16.25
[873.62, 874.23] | 15.84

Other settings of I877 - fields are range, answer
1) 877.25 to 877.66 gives 16.06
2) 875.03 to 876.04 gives 16.11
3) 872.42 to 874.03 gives 15.74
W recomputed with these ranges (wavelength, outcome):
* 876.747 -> 16.34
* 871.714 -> 16.26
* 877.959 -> 15.73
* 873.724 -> 15.84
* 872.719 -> 16.09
